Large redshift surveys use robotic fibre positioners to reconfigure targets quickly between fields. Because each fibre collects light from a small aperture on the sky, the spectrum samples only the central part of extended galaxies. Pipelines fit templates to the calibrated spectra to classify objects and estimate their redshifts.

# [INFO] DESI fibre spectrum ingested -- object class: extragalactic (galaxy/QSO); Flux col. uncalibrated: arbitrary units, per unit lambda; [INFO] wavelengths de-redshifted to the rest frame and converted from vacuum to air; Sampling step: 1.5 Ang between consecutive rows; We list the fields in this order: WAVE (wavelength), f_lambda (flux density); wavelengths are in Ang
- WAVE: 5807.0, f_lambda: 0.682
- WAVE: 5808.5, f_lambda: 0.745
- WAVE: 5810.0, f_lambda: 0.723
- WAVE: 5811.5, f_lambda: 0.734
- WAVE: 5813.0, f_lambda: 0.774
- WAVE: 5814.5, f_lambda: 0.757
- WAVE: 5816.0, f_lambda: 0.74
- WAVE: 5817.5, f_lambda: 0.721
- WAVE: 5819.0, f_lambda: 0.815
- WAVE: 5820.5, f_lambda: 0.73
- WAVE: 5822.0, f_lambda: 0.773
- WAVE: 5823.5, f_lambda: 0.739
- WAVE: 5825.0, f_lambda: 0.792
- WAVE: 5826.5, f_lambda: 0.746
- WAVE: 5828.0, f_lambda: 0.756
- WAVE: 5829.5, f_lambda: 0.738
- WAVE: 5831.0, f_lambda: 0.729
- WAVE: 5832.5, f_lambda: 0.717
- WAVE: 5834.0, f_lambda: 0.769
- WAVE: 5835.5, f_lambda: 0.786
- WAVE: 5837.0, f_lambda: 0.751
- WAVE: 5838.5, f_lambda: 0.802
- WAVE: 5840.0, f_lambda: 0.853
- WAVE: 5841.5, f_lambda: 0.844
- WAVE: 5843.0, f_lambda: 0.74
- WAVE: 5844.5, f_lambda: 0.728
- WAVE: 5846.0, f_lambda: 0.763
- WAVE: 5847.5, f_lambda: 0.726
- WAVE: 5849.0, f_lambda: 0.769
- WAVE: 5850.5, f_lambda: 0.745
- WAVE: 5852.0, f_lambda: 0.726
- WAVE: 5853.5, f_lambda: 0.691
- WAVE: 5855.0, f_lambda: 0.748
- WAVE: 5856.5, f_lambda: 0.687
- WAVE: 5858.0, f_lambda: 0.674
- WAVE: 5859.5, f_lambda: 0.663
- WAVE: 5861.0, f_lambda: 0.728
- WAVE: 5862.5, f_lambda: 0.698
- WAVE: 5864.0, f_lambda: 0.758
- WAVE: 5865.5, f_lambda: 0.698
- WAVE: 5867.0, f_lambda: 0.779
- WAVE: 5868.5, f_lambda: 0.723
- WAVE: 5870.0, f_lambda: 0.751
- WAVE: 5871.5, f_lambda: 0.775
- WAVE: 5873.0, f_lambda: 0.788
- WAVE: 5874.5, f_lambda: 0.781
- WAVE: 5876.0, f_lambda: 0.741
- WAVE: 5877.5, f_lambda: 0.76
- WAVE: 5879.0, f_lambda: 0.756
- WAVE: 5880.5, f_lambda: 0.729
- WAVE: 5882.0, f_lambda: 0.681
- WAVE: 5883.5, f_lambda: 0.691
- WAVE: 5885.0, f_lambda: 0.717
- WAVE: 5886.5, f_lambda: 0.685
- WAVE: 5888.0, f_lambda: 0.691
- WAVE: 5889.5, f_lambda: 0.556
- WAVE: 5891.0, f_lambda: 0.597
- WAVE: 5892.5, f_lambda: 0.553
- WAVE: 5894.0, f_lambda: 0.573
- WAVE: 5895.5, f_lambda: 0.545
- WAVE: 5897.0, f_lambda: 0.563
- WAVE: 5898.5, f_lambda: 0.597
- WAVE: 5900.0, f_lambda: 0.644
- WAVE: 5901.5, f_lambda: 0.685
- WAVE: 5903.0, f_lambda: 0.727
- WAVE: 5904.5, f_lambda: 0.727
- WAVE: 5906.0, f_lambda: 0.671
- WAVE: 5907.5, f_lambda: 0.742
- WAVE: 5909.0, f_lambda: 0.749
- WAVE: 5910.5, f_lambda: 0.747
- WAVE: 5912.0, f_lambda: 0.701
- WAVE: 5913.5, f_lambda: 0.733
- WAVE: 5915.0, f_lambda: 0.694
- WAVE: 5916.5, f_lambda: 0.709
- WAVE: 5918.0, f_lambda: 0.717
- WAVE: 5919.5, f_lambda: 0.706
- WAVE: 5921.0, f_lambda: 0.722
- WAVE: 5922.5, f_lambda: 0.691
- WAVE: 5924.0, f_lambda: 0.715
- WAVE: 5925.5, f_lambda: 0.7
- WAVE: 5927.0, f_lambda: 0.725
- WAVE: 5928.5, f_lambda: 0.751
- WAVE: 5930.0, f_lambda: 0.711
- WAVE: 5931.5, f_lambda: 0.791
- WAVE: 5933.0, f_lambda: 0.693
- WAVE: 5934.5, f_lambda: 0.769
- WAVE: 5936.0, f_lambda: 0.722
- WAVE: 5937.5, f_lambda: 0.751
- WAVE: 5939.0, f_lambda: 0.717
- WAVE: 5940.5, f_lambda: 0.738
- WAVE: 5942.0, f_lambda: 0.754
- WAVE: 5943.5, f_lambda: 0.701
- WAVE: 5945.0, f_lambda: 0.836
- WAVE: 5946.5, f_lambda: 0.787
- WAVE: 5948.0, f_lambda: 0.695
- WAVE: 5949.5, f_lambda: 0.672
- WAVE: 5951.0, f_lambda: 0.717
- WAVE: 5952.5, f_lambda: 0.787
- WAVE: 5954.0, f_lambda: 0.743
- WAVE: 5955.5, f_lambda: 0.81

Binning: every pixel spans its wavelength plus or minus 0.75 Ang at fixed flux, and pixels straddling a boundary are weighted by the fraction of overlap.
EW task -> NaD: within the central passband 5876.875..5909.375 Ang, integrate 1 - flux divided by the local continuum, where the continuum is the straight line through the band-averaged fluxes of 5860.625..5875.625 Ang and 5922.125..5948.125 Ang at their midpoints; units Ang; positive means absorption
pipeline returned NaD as 3.50 Ang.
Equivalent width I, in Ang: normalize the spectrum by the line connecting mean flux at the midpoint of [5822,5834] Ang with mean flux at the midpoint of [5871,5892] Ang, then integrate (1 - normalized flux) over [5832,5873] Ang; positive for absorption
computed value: -0.8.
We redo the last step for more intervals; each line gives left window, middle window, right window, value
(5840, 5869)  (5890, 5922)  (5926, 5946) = 2.99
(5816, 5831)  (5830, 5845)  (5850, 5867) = -0.70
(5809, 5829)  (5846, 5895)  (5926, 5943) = 2.55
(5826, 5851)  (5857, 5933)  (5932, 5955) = 5.12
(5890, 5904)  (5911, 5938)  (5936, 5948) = -1.07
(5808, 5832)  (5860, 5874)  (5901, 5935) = -0.14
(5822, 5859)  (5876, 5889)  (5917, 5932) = 0.42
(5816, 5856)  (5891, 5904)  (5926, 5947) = 2.38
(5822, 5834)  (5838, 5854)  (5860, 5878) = -0.32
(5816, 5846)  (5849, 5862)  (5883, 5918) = 0.33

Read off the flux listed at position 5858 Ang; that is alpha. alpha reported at 0.674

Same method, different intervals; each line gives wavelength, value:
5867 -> 0.779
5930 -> 0.711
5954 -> 0.743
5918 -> 0.717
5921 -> 0.722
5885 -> 0.717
